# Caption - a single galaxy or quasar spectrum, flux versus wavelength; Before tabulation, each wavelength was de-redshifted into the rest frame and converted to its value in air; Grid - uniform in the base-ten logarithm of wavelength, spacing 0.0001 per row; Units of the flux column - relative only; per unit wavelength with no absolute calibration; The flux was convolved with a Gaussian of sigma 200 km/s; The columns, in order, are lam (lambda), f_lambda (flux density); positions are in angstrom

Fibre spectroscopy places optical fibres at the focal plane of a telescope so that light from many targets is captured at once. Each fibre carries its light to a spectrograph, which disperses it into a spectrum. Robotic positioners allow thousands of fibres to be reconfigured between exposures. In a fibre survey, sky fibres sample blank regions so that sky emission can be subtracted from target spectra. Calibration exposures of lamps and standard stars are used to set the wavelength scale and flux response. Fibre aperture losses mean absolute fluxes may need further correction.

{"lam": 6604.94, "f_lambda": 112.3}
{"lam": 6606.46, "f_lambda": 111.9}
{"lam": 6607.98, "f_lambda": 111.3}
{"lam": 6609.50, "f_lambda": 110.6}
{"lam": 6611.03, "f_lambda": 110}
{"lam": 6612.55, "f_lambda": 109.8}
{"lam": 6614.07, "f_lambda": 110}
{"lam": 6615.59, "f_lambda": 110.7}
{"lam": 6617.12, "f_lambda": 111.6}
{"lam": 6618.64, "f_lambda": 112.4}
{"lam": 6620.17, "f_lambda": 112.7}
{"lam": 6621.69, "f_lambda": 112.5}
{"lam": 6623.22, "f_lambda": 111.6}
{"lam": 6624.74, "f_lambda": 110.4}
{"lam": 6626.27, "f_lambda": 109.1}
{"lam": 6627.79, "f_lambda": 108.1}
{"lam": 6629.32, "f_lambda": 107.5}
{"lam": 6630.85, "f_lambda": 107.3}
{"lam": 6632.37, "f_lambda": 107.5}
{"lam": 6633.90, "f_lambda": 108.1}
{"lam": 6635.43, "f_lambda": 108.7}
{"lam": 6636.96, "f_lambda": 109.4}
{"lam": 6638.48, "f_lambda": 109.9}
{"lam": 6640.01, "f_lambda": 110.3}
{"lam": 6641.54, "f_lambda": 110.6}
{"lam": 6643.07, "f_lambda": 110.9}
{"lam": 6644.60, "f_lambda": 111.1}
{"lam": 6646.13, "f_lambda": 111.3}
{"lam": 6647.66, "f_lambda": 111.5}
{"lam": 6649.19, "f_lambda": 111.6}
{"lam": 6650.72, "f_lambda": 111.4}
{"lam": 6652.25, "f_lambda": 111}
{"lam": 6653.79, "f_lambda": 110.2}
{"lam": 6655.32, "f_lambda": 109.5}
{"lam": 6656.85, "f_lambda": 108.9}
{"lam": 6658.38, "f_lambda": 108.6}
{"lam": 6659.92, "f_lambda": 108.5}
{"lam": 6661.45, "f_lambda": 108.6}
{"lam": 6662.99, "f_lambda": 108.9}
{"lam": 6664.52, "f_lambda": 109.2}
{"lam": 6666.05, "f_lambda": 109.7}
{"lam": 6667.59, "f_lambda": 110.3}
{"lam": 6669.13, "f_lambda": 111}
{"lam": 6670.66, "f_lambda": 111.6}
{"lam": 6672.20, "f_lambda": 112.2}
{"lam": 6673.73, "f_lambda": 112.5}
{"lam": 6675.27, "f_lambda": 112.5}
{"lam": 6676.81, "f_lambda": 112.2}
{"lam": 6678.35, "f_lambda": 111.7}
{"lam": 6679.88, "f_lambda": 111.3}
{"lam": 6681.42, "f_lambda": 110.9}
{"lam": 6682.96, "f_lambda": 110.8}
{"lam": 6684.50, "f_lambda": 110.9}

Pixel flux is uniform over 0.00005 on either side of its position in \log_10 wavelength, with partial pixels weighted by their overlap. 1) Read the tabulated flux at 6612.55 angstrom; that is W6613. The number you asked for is 109.8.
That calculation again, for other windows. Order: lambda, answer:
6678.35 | 111.7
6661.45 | 108.6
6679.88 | 111.3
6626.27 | 109.1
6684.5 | 110.9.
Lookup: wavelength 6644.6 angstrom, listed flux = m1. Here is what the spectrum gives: 111.1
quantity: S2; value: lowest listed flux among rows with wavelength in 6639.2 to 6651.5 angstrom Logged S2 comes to 110.3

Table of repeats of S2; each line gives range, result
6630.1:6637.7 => 107.3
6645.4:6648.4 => 111.3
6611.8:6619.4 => 109.8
